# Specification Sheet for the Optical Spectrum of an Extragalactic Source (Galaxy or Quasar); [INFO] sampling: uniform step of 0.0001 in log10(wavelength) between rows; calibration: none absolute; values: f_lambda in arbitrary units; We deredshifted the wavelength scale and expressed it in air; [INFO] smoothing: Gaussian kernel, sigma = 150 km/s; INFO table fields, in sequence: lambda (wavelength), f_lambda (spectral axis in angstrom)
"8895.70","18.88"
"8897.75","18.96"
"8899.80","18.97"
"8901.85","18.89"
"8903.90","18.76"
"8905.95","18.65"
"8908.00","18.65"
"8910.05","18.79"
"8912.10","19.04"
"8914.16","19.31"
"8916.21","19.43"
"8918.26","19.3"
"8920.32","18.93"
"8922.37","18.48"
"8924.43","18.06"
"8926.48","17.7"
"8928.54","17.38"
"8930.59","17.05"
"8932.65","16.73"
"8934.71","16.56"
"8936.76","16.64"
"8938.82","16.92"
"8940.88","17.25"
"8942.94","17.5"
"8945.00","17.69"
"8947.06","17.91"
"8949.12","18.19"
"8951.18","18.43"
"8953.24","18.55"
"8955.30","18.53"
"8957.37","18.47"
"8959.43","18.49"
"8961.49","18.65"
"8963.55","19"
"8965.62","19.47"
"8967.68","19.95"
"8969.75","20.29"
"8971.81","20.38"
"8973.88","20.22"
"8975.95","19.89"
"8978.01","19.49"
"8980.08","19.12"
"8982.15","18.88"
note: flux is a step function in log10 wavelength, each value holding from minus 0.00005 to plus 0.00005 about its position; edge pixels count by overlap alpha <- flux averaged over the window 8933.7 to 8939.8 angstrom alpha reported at 16.7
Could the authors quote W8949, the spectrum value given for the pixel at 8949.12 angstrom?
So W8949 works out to 18.19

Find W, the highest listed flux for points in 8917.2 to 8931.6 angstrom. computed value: 19.3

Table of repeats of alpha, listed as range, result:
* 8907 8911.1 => 18.7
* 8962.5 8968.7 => 19.5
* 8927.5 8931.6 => 17.2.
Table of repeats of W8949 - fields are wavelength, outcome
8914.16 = 19.31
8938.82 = 16.92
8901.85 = 18.89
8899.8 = 18.97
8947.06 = 17.91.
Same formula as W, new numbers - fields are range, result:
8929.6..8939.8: 17.05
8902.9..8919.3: 19.43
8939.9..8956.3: 18.55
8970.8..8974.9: 20.38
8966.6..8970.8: 20.29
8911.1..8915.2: 19.31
